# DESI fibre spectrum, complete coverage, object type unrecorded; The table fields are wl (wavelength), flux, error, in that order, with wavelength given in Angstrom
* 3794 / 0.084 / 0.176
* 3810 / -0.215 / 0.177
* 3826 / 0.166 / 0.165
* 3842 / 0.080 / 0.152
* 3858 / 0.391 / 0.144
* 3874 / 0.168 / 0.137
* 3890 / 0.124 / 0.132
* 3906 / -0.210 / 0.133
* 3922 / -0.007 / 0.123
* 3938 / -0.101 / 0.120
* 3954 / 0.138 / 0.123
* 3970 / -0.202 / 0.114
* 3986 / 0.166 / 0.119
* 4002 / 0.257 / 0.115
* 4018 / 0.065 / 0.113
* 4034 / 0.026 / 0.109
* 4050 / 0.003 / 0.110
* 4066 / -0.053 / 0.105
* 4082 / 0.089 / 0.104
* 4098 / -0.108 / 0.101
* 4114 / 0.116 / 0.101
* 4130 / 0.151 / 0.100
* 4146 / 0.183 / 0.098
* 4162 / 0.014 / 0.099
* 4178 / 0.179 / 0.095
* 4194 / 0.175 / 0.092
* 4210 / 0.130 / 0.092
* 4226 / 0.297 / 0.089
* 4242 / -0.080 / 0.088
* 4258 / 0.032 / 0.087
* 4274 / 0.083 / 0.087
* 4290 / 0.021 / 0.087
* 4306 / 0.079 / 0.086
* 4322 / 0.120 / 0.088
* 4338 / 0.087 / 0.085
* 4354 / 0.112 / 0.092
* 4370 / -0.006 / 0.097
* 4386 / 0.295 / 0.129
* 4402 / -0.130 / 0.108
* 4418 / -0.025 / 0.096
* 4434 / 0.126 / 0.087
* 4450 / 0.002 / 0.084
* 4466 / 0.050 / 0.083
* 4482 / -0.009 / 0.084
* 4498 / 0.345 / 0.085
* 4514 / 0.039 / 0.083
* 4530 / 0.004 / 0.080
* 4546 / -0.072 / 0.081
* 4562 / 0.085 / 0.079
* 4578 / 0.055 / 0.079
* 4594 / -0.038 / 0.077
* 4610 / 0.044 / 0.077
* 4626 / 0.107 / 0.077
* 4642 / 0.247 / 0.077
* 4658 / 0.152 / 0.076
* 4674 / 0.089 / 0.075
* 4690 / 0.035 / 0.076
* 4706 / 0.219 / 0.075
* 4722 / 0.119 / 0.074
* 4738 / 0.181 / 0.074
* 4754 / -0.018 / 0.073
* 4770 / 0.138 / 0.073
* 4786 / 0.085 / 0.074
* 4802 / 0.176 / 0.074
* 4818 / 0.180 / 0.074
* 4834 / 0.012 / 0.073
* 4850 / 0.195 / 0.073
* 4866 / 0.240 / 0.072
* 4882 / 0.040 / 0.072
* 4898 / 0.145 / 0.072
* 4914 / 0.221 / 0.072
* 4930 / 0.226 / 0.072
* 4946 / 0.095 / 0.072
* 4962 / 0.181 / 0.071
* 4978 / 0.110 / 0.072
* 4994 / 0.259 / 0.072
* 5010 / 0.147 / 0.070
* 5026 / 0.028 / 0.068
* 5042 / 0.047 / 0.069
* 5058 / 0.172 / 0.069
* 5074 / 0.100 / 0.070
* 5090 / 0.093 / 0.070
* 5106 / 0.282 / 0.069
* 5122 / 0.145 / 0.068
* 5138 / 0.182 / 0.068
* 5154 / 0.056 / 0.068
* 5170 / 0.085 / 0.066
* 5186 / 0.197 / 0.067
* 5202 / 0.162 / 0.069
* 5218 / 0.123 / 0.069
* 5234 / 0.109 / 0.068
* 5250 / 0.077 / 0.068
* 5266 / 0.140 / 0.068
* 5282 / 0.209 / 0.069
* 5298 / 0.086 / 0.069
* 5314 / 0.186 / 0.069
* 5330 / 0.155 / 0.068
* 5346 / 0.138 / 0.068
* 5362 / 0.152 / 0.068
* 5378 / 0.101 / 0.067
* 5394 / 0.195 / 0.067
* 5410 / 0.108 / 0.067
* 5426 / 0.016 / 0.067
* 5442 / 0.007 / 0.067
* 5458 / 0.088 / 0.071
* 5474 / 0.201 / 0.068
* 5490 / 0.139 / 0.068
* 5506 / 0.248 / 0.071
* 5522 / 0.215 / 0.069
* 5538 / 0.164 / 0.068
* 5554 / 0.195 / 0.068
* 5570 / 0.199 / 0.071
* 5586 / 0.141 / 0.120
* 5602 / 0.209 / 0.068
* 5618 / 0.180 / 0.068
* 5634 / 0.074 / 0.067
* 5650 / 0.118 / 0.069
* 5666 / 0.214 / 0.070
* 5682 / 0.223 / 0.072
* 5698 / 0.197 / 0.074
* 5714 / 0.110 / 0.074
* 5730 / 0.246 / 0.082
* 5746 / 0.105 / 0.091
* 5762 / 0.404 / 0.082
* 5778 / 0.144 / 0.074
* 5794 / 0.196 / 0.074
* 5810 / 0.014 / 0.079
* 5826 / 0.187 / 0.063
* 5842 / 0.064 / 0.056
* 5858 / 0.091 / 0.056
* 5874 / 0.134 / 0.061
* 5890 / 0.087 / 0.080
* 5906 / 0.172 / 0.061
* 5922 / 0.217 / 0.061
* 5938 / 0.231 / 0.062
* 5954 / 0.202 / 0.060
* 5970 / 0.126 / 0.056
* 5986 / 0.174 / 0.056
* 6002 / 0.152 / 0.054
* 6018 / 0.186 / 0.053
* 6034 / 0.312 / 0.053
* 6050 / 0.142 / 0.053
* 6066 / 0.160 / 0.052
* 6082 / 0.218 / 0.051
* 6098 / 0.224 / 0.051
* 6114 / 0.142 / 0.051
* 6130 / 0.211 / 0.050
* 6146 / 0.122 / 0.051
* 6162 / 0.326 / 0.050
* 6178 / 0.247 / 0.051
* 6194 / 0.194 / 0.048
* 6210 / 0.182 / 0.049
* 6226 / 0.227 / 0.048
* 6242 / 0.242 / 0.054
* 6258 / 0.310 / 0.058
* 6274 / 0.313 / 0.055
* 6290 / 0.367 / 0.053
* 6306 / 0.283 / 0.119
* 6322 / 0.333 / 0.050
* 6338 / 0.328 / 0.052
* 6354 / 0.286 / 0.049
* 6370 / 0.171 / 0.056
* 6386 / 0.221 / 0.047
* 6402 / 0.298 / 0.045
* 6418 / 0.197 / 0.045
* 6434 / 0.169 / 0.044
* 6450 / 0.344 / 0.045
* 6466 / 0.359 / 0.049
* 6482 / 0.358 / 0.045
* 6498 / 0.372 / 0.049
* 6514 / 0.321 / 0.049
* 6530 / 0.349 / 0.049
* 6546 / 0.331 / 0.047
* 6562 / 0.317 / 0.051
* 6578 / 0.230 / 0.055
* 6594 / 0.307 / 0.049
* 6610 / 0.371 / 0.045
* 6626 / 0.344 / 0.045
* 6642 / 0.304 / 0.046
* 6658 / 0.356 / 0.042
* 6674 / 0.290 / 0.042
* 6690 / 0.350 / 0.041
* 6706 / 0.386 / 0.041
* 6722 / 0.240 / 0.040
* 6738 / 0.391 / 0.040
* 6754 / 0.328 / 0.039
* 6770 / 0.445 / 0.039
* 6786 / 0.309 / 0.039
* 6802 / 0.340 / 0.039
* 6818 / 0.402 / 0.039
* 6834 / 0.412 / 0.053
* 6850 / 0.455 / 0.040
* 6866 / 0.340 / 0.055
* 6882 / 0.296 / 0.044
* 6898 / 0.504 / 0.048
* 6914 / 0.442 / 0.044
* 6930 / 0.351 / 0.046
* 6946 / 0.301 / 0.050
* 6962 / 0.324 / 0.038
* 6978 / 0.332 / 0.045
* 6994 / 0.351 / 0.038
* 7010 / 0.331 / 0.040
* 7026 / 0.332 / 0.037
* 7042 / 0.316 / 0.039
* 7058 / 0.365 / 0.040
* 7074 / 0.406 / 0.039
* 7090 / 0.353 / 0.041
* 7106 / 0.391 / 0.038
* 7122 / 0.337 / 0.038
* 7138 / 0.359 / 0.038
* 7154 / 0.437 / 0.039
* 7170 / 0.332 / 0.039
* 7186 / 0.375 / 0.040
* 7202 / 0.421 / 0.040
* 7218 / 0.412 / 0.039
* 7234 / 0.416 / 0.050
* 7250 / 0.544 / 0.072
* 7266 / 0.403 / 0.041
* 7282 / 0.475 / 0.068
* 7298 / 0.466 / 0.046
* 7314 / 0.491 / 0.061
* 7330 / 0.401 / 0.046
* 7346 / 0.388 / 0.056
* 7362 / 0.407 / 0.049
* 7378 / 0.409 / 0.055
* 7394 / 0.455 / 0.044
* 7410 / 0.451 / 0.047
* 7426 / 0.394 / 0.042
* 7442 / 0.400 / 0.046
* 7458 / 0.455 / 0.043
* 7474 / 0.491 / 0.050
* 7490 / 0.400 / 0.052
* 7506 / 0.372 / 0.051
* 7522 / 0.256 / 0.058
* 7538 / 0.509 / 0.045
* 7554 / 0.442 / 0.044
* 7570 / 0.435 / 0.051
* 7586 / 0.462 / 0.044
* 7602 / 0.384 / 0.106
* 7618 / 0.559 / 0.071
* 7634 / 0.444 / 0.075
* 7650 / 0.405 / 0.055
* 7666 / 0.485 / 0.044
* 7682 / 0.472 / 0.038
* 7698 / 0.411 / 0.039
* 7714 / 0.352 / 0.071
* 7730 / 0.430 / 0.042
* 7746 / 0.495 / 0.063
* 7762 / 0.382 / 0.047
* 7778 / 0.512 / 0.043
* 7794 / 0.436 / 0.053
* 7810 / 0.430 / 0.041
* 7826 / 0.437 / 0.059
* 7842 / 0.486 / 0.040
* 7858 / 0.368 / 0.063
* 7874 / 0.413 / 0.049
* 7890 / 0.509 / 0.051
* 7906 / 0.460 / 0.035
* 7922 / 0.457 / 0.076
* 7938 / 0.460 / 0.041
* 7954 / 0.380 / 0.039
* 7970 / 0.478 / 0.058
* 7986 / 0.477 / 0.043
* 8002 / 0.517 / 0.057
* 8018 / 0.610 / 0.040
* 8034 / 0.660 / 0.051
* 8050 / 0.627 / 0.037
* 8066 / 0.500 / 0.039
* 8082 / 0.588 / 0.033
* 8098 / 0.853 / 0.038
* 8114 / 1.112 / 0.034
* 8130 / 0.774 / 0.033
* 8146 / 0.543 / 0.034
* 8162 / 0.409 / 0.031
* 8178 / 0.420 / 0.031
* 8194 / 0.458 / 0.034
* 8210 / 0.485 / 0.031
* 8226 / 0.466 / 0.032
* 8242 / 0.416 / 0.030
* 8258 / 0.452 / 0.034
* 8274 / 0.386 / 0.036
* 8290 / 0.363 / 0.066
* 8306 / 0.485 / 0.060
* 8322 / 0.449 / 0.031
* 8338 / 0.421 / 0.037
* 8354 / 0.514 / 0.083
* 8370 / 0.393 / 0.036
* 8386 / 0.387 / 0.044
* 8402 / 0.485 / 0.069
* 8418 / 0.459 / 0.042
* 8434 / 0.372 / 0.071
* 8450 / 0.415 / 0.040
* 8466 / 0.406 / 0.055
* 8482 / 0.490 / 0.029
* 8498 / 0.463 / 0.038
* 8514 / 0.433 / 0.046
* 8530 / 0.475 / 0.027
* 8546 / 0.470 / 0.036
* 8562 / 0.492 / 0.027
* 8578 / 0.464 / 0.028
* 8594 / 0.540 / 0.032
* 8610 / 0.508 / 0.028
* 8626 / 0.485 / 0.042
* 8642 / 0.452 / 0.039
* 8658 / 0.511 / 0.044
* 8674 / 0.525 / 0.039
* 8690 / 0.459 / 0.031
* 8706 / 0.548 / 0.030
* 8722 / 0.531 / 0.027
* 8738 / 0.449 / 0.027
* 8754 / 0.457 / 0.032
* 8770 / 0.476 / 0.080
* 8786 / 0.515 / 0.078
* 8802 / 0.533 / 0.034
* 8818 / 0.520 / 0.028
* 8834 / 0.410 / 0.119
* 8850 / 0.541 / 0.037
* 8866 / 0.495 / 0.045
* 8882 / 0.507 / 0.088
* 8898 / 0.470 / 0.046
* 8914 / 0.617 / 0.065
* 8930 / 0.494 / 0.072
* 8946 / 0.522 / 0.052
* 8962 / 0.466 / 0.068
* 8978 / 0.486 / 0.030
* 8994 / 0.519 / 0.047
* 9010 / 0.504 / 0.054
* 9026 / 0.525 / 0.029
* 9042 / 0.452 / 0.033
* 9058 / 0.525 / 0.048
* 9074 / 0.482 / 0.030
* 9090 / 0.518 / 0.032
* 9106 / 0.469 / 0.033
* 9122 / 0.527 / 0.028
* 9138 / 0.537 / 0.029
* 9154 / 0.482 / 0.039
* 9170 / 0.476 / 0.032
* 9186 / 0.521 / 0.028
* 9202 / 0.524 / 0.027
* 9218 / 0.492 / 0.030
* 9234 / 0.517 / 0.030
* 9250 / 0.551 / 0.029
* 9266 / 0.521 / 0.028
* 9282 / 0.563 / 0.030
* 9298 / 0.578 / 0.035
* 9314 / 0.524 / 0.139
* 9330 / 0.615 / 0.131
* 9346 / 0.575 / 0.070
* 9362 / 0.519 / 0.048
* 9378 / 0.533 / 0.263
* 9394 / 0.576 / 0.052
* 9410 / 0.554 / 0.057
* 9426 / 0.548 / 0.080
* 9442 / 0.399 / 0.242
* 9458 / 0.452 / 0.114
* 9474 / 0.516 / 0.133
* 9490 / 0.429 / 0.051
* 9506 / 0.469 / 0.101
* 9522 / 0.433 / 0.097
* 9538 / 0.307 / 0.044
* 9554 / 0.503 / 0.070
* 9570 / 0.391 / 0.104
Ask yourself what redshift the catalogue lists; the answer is 0.621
